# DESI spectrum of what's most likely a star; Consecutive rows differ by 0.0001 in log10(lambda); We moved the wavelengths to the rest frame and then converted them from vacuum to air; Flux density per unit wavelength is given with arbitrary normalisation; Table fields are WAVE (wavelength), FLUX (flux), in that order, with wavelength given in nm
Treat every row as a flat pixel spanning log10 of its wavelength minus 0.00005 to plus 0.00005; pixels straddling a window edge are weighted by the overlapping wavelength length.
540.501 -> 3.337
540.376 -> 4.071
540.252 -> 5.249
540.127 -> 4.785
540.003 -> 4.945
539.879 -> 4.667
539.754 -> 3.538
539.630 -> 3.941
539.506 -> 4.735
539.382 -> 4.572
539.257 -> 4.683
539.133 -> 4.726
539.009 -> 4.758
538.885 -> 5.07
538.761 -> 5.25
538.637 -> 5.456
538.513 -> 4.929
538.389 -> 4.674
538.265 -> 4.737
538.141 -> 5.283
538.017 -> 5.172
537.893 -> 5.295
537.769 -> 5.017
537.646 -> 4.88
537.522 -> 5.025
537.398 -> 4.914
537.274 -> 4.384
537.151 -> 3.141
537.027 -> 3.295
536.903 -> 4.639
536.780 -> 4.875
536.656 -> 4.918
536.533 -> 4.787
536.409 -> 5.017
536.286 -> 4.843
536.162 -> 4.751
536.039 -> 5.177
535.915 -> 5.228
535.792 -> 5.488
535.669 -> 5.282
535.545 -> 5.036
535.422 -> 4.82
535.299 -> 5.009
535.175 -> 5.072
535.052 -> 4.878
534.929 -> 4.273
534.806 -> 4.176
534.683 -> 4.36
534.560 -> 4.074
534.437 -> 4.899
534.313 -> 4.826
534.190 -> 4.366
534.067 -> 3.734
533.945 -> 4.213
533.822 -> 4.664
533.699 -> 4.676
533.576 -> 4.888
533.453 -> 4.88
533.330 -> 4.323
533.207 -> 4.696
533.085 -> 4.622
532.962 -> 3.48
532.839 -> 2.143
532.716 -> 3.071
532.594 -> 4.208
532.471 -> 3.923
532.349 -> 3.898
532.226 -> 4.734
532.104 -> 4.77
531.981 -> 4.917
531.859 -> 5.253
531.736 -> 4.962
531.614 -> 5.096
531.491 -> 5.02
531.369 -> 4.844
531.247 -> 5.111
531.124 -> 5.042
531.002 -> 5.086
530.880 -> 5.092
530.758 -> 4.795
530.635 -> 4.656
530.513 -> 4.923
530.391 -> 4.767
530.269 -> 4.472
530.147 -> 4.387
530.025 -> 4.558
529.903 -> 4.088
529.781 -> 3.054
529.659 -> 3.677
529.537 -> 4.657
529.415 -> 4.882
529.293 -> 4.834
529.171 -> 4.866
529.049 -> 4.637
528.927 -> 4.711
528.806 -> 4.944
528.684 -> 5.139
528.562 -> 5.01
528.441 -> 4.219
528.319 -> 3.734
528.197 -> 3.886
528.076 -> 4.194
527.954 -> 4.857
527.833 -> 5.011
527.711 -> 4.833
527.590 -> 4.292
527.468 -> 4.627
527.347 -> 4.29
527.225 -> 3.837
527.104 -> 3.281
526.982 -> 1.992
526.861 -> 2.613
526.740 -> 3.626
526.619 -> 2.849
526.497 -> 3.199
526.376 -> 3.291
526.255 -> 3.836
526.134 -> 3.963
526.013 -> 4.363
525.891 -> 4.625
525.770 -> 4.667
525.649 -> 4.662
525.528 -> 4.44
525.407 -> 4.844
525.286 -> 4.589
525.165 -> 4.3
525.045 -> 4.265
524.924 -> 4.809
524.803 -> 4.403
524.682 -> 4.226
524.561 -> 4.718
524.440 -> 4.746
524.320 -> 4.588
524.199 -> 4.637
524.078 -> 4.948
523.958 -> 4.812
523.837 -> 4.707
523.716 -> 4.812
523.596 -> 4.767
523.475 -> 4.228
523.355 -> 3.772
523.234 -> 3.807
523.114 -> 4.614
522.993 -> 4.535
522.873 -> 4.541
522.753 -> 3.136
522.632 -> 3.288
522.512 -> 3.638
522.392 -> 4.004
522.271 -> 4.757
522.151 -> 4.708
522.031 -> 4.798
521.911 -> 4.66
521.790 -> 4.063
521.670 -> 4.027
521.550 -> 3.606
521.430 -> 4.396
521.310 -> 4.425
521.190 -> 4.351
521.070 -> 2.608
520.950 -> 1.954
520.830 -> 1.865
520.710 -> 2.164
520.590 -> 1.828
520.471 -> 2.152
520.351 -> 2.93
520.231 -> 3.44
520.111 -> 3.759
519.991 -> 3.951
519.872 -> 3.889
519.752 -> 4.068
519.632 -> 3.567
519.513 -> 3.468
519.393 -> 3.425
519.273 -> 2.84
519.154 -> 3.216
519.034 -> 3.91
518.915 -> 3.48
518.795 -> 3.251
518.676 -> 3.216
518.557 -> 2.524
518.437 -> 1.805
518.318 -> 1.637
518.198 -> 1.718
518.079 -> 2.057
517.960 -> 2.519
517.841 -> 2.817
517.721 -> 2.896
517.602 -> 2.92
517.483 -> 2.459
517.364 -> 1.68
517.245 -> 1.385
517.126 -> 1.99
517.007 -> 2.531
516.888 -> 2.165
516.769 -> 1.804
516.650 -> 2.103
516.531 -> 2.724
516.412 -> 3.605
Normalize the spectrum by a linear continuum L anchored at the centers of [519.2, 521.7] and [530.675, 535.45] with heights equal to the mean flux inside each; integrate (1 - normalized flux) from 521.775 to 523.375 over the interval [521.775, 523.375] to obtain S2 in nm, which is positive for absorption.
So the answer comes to -0.32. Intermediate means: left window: 3.26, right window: 4.53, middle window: 4.18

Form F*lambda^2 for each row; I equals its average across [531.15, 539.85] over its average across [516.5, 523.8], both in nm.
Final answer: 1.5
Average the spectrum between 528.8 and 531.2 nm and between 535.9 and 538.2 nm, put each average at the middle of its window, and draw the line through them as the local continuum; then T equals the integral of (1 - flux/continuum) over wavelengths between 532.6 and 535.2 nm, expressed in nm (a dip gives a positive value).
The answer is 0.22 nm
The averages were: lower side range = 4.6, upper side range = 4.76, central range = 4.29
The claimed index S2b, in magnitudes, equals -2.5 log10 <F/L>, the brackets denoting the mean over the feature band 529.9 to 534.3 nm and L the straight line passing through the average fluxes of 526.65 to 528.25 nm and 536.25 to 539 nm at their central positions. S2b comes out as -0.05 mag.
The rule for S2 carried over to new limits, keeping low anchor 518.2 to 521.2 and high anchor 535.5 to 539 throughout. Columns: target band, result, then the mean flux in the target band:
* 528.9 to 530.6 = -0.17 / 4.46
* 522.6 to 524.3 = -0.49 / 4.35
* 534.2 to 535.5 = -0.01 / 4.63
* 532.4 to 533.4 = 0.13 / 3.82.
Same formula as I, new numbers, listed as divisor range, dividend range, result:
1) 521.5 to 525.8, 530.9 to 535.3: 1.06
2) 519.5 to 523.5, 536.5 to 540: 1.36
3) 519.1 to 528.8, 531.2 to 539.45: 1.22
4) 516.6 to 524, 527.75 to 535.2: 1.42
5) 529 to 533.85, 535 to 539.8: 1.09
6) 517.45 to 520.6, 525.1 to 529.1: 1.44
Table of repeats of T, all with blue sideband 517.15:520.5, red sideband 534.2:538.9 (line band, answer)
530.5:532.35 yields -0.29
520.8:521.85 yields -0.12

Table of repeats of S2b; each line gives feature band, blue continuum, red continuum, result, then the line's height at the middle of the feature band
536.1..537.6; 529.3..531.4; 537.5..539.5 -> 0.077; 4.89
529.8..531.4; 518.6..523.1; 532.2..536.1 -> -0.116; 4.23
